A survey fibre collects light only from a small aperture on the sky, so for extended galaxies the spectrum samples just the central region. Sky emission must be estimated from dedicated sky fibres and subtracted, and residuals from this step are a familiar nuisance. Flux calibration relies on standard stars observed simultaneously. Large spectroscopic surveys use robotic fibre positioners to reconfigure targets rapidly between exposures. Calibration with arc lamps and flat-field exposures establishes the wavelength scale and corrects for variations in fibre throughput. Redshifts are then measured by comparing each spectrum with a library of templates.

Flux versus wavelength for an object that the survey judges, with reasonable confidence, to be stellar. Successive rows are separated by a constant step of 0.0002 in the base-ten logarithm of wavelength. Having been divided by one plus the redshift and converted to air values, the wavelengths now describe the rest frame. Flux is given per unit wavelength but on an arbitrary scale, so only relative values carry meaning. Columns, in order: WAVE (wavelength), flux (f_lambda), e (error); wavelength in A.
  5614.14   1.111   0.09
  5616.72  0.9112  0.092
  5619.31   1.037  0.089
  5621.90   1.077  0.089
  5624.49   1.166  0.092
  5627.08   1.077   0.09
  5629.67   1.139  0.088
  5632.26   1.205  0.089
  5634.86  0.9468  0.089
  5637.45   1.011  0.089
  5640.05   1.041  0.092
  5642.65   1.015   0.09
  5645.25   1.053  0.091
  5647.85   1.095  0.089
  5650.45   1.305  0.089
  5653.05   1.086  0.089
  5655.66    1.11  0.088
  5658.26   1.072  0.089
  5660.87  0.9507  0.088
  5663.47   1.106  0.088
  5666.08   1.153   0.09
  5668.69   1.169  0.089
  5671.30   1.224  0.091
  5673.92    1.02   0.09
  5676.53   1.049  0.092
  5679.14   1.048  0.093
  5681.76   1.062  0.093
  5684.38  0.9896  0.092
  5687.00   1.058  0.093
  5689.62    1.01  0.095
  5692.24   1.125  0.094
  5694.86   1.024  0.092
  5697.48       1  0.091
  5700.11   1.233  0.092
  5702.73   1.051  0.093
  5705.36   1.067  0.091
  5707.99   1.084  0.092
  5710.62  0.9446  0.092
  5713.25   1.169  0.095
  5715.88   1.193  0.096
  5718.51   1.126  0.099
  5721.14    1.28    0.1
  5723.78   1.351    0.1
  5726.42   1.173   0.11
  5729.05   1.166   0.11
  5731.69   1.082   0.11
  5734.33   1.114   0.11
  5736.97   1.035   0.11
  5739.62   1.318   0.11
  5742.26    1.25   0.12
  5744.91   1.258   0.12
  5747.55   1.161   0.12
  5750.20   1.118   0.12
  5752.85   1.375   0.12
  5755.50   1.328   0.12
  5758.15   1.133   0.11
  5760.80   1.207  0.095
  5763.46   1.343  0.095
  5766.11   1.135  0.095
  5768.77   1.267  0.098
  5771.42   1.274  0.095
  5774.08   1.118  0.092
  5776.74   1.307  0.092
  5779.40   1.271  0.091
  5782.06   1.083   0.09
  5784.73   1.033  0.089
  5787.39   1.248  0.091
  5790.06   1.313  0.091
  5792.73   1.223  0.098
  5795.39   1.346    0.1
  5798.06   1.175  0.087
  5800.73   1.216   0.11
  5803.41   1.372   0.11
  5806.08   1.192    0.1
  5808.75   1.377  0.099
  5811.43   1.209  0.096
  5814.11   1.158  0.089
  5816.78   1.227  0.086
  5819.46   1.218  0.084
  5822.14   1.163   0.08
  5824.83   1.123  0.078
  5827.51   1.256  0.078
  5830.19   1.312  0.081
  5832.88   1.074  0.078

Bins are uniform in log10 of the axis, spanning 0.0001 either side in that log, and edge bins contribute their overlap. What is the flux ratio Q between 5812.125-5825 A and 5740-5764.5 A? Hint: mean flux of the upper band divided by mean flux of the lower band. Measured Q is 0.95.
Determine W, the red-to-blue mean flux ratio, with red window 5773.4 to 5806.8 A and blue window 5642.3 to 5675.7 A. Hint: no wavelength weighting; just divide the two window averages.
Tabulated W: 1.1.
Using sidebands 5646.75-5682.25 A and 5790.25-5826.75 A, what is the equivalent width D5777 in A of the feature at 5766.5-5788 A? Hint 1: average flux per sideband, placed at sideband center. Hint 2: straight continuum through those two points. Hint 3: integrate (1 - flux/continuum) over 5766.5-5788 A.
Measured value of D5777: 0.2 A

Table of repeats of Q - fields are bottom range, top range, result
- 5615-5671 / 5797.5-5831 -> 1.13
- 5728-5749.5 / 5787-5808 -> 1.08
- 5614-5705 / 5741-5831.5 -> 1.14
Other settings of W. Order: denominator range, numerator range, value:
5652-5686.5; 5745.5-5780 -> 1.14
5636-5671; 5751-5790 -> 1.12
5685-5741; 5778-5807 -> 1.09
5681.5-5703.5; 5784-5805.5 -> 1.17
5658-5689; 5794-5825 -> 1.15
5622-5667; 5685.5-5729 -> 1.03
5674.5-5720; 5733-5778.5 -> 1.14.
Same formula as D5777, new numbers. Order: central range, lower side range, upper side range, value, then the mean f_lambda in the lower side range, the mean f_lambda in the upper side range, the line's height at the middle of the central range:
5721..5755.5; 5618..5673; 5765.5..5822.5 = -0.9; 1.1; 1.23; 1.18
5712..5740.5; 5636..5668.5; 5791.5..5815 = -0.3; 1.09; 1.25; 1.17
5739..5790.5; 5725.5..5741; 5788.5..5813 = -0.9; 1.15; 1.27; 1.2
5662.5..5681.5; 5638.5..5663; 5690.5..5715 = -0.5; 1.08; 1.08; 1.08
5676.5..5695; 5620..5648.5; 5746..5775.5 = 1.4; 1.07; 1.22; 1.14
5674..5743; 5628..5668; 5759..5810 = 2.4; 1.09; 1.24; 1.15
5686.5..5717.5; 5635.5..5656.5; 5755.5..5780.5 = 1.9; 1.08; 1.23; 1.15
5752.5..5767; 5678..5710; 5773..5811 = -0.9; 1.06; 1.23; 1.18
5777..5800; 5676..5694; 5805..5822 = -0.5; 1.05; 1.23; 1.19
